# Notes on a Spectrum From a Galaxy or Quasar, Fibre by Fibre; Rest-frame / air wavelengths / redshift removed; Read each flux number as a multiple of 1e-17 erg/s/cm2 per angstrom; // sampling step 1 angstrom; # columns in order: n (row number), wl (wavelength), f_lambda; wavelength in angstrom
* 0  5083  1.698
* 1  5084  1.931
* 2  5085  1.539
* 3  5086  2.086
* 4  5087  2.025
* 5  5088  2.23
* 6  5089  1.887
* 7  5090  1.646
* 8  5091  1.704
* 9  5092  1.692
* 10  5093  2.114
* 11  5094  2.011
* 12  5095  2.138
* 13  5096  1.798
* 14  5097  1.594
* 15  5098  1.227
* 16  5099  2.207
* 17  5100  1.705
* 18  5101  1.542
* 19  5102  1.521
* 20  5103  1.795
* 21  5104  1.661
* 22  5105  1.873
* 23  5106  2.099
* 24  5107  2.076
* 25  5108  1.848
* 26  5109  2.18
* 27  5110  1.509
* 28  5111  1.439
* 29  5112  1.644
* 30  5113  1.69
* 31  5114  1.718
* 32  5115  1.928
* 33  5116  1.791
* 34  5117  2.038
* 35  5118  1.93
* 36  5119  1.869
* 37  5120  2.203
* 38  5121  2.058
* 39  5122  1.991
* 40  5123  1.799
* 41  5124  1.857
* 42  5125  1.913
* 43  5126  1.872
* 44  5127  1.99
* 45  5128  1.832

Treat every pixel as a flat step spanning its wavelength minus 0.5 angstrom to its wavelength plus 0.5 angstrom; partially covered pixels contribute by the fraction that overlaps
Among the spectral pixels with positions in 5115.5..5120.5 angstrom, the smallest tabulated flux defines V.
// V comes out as 1.791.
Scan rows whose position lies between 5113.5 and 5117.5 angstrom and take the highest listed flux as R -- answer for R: 2.038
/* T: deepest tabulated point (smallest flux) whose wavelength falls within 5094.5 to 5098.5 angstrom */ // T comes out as 1.227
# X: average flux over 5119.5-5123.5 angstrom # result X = 2.01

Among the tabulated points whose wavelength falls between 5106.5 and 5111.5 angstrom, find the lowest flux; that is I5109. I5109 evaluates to 1.439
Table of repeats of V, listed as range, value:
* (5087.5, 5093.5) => 1.646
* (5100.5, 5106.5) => 1.521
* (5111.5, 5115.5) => 1.644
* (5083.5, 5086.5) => 1.539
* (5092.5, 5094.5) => 2.011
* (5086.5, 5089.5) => 1.887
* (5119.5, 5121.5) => 2.058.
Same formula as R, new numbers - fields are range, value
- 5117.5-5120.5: 2.203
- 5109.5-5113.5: 1.69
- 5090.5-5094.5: 2.114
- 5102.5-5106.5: 2.099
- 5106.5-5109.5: 2.18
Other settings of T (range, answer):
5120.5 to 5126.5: 1.799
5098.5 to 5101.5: 1.542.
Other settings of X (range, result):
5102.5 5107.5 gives 1.9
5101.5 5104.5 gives 1.66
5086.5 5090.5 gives 1.95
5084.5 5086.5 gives 1.81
